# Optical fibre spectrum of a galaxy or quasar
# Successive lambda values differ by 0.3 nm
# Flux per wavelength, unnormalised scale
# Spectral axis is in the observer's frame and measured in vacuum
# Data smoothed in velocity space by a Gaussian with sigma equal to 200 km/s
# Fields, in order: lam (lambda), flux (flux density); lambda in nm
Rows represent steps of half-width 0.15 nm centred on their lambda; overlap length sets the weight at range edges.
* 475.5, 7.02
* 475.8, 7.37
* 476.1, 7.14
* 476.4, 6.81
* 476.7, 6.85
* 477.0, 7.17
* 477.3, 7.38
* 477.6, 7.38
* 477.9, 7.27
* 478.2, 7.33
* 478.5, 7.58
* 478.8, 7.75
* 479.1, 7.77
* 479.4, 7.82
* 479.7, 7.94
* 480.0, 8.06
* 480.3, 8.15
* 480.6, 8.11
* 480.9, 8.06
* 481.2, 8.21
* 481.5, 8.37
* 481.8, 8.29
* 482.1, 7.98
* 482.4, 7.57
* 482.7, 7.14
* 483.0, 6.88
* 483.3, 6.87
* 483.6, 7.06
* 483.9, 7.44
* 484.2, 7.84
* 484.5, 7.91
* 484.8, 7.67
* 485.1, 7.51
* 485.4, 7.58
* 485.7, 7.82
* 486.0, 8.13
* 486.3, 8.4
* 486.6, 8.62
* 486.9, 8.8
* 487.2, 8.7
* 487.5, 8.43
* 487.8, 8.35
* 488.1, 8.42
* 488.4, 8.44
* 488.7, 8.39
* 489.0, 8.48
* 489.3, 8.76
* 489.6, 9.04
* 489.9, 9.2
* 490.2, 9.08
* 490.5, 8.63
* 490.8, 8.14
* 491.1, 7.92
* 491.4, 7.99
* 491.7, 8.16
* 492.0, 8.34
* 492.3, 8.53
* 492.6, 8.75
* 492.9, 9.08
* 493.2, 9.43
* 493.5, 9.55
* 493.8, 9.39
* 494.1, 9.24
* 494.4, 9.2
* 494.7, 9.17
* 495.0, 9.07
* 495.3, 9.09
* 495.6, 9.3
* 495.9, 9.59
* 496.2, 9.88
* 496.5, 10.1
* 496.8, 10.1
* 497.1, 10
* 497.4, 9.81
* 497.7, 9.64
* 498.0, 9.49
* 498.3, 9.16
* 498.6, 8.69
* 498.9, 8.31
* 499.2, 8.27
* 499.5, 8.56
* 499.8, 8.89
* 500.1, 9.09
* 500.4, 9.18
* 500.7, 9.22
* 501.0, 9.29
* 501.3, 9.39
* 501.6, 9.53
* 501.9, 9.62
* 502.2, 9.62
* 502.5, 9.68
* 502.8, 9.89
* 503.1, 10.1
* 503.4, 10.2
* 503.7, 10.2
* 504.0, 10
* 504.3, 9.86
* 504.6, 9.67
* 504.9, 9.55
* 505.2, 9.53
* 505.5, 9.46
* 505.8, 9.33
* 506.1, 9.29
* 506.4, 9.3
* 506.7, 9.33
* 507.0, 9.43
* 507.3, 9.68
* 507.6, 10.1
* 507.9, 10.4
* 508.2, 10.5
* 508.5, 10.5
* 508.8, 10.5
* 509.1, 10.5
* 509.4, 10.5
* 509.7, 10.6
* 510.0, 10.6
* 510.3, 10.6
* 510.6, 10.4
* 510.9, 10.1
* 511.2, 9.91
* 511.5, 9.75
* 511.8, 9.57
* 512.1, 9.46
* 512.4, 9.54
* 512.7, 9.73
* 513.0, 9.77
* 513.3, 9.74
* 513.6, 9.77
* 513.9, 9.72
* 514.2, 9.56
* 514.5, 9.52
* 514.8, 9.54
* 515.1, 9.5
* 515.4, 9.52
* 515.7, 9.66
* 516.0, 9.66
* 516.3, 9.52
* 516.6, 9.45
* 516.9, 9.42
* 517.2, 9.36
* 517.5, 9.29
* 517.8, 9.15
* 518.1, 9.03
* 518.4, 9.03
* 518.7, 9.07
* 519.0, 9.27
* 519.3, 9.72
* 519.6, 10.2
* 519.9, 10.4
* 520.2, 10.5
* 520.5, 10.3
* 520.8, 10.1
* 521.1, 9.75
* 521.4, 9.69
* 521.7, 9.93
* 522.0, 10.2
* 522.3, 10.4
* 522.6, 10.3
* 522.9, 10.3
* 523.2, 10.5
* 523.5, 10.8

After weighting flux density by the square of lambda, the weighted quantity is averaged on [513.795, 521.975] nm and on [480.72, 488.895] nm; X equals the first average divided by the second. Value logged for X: 1.38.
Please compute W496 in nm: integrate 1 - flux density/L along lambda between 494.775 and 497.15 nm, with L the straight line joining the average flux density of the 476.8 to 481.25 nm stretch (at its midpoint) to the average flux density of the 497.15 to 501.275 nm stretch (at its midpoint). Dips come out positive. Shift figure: -0.201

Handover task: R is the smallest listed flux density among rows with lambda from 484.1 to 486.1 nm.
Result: 7.51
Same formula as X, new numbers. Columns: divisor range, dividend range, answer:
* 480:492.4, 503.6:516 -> 1.33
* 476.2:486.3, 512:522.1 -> 1.46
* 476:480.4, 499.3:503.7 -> 1.39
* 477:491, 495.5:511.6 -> 1.31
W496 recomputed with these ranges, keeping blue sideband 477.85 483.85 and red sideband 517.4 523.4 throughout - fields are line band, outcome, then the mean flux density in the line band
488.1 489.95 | -0.12 nm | 8.67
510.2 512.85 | -0.14 nm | 9.88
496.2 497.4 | -0.20 nm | 10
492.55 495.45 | -0.27 nm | 9.21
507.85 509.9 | -0.28 nm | 10.5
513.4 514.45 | -0.02 nm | 9.67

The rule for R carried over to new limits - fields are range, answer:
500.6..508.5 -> 9.22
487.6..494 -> 7.92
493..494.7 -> 9.17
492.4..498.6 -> 8.69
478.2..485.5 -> 6.87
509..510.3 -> 10.5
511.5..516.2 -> 9.46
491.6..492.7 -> 8.16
